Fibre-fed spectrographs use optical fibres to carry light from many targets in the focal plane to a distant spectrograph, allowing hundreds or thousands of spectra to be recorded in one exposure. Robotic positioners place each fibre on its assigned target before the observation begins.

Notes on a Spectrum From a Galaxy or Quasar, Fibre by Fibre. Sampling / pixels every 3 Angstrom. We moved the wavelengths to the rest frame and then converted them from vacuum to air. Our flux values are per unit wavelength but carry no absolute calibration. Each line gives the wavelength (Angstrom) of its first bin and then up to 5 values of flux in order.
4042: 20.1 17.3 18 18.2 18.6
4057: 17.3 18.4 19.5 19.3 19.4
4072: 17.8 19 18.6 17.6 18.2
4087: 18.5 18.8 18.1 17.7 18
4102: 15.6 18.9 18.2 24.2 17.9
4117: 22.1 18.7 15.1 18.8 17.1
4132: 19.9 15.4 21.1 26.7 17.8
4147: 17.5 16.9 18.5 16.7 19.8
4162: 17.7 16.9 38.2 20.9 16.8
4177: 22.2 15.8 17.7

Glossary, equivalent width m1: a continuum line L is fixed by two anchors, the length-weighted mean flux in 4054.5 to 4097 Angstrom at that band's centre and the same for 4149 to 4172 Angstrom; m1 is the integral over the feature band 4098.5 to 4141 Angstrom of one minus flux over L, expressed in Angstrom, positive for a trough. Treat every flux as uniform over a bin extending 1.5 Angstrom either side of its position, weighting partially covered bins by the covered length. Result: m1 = 1.6 Angstrom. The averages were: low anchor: 18.5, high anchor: 20.8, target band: 18.9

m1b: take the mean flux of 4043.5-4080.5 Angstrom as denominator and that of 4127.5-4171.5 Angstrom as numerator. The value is 1.1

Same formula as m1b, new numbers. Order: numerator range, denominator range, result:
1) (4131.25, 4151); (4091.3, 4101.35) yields 1.09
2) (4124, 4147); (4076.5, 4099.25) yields 1.06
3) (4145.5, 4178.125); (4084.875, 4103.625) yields 1.13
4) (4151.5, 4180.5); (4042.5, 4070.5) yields 1.11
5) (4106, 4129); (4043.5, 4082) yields 1.04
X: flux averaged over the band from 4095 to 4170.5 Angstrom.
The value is 19.4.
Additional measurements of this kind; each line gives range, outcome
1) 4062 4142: 18.8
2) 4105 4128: 19.2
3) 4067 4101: 18.3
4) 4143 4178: 20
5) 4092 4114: 18.6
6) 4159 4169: 22.9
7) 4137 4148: 20.9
